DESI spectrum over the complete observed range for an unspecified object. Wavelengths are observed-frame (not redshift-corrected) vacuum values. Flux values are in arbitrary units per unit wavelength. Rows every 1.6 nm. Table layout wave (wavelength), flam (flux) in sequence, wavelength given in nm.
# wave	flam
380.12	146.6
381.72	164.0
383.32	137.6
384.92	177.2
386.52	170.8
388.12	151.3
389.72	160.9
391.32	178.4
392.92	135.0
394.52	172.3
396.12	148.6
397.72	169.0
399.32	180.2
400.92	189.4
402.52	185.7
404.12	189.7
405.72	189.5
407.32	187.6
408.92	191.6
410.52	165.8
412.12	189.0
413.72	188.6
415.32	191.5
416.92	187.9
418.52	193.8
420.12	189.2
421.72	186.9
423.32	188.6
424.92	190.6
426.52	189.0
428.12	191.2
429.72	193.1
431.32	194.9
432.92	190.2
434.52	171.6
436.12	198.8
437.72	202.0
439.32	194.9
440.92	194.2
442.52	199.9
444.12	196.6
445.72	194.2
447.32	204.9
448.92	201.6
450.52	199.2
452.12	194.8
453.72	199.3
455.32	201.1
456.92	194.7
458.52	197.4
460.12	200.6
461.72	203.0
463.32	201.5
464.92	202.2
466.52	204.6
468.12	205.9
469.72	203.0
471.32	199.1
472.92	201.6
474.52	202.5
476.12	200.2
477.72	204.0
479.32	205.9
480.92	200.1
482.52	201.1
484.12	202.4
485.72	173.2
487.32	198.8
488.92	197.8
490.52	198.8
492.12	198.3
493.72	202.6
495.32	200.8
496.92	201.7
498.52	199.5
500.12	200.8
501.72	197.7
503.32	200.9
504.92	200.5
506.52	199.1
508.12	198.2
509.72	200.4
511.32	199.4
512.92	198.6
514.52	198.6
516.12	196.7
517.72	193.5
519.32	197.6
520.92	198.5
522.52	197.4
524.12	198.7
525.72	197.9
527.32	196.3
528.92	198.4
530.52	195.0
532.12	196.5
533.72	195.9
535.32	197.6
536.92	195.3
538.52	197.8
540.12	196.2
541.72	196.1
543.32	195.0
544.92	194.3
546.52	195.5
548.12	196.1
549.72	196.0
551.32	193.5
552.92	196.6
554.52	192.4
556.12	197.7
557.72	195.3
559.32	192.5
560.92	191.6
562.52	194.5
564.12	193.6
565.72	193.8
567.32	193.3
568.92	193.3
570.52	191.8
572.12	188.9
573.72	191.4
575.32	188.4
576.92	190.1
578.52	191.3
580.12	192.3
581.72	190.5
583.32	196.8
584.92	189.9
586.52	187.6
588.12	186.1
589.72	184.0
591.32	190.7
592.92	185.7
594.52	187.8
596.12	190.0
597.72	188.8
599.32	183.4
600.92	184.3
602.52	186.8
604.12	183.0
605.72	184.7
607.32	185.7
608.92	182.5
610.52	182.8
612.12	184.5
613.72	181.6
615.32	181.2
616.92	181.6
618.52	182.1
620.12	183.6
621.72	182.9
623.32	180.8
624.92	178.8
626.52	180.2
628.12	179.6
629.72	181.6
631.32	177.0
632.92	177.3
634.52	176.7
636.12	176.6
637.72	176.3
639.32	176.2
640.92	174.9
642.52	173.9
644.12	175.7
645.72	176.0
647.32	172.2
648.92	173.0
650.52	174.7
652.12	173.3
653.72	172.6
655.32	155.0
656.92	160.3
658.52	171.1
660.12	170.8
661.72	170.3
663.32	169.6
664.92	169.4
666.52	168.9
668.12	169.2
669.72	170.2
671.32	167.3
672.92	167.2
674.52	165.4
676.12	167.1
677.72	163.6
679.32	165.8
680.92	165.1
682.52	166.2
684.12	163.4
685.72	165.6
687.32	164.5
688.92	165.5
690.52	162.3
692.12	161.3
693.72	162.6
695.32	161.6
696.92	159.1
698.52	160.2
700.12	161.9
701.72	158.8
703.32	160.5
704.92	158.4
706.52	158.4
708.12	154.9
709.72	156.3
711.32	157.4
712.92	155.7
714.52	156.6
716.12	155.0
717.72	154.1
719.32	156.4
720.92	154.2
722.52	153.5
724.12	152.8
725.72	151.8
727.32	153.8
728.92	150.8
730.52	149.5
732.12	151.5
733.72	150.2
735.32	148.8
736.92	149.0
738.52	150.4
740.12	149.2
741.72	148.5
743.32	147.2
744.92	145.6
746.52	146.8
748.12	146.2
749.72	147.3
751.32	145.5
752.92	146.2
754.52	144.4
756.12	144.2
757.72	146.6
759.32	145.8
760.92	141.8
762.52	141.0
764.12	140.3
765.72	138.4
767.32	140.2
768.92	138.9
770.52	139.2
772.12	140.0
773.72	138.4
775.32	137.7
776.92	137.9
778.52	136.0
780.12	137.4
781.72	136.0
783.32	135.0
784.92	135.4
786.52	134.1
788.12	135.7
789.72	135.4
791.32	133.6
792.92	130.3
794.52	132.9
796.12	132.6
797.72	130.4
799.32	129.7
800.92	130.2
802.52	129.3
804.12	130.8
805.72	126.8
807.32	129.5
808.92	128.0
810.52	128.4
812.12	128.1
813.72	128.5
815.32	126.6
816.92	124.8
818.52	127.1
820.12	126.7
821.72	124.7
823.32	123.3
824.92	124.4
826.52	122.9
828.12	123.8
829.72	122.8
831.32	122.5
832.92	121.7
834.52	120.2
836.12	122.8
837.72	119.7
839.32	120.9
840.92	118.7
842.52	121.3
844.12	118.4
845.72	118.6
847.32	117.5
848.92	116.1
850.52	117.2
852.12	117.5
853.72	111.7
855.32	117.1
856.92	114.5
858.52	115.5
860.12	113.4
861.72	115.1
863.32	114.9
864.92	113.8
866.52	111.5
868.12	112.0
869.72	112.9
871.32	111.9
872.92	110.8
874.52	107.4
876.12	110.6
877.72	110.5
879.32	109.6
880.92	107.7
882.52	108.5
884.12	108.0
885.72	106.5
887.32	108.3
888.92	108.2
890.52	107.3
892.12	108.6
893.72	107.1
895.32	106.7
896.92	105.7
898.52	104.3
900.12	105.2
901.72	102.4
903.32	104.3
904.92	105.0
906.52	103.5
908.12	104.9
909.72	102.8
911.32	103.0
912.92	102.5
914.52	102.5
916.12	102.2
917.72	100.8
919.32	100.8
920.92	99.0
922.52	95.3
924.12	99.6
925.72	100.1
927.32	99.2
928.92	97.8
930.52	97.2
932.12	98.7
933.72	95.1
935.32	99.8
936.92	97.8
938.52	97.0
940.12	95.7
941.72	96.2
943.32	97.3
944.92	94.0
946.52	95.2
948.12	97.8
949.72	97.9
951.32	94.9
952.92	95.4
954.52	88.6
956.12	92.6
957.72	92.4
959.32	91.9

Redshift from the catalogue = -0.001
